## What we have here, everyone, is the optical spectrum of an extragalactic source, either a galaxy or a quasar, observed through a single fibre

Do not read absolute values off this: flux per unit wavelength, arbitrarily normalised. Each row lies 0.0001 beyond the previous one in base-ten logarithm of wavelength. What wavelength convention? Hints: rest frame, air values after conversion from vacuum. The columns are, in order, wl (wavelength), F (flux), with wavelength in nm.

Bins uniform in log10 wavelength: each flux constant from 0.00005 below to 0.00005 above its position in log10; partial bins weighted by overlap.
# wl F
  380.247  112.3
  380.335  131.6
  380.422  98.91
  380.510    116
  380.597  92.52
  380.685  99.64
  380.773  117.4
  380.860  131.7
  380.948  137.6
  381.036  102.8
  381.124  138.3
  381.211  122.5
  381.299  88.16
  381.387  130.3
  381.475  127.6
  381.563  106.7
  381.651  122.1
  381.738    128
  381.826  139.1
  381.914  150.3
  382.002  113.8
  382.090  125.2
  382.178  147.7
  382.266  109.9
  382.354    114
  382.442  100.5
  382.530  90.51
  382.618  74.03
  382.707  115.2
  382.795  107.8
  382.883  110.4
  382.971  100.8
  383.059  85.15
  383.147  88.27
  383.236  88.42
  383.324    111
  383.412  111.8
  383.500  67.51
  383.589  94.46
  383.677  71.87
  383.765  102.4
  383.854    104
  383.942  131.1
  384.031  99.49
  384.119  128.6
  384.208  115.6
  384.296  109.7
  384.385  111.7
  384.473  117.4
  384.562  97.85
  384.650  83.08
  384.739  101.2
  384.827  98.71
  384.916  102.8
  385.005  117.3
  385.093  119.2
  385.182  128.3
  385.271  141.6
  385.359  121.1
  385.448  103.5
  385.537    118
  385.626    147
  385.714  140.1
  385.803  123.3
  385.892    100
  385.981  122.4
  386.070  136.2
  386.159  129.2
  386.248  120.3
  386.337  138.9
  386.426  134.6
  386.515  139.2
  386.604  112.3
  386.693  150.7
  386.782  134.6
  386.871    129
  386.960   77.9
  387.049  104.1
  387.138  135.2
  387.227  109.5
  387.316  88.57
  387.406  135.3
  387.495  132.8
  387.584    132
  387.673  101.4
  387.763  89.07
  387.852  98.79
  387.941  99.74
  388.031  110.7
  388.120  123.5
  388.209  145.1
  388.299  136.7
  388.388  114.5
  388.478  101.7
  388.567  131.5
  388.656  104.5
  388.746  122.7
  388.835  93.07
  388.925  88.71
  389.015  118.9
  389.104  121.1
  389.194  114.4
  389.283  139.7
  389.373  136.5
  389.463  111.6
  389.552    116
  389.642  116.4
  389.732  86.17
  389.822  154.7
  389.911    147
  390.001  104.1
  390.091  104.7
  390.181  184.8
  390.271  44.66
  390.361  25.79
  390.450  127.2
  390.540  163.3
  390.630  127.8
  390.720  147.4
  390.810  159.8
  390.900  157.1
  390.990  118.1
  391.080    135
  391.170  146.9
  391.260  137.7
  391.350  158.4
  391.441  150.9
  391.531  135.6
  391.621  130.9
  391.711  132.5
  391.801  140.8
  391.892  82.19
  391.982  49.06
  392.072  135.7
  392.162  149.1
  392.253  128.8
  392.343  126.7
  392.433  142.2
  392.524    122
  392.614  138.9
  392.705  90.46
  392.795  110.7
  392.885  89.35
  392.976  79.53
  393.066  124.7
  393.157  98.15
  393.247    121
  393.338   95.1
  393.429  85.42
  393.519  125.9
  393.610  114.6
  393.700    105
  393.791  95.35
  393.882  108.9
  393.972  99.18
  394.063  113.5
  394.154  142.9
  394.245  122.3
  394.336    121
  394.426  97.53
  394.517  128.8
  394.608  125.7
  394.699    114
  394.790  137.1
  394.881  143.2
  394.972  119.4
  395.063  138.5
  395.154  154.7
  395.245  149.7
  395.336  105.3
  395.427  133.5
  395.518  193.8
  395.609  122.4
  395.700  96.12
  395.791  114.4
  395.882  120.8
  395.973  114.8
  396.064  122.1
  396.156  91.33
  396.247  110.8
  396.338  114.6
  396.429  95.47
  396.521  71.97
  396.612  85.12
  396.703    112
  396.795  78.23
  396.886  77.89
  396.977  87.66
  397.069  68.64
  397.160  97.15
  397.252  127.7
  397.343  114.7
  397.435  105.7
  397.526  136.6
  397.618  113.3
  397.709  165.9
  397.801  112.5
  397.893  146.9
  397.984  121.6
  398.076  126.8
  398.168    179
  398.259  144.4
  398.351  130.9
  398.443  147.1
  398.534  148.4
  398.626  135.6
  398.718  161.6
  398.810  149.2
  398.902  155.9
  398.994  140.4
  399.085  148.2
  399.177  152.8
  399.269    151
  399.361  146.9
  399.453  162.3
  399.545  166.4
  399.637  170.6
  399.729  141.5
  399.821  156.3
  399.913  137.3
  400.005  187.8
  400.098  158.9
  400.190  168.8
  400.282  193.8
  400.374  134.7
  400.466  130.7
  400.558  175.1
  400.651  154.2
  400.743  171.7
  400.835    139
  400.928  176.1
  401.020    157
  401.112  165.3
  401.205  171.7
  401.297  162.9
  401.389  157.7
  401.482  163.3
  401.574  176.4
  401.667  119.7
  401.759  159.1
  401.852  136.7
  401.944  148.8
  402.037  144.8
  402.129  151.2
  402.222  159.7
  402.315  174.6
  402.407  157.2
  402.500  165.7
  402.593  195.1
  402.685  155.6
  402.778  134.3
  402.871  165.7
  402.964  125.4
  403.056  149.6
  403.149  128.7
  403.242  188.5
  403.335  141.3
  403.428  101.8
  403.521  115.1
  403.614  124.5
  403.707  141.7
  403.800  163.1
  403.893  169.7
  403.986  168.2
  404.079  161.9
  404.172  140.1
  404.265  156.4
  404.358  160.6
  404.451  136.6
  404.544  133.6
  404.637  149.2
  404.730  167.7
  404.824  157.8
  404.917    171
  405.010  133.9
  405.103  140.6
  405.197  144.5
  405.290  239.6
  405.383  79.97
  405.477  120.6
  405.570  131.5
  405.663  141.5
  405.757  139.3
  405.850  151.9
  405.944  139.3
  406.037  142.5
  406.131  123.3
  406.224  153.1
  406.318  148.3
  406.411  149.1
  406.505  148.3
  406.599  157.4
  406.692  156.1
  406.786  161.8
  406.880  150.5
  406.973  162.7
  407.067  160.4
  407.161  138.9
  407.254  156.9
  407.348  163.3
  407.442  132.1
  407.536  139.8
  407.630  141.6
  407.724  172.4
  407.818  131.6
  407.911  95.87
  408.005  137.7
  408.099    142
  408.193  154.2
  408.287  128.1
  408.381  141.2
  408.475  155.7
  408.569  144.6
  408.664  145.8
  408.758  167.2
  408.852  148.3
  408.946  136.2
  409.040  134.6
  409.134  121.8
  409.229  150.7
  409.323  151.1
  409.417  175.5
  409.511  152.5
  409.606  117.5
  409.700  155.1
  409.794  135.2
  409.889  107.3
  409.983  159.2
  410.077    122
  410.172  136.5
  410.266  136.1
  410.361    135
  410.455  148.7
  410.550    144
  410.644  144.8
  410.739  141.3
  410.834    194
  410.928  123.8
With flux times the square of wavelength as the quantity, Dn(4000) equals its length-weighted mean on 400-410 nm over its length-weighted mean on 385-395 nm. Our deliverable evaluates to 1.34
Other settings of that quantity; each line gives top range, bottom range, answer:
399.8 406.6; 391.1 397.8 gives 1.36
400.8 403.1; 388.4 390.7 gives 1.44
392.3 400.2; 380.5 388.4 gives 1.16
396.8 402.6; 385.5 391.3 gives 1.28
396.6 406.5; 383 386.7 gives 1.40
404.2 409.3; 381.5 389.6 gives 1.42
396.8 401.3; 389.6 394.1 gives 1.25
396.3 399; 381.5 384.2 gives 1.21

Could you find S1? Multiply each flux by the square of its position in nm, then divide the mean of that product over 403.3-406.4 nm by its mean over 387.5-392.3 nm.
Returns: 1.29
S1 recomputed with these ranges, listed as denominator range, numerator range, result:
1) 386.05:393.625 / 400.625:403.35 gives 1.39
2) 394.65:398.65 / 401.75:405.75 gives 1.28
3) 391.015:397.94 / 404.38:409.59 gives 1.33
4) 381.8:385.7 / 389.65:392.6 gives 1.20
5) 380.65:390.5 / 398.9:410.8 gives 1.44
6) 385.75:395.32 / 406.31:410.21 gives 1.31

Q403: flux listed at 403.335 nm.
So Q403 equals 141.3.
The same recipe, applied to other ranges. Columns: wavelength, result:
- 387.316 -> 88.57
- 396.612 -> 85.12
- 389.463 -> 111.6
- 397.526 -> 136.6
